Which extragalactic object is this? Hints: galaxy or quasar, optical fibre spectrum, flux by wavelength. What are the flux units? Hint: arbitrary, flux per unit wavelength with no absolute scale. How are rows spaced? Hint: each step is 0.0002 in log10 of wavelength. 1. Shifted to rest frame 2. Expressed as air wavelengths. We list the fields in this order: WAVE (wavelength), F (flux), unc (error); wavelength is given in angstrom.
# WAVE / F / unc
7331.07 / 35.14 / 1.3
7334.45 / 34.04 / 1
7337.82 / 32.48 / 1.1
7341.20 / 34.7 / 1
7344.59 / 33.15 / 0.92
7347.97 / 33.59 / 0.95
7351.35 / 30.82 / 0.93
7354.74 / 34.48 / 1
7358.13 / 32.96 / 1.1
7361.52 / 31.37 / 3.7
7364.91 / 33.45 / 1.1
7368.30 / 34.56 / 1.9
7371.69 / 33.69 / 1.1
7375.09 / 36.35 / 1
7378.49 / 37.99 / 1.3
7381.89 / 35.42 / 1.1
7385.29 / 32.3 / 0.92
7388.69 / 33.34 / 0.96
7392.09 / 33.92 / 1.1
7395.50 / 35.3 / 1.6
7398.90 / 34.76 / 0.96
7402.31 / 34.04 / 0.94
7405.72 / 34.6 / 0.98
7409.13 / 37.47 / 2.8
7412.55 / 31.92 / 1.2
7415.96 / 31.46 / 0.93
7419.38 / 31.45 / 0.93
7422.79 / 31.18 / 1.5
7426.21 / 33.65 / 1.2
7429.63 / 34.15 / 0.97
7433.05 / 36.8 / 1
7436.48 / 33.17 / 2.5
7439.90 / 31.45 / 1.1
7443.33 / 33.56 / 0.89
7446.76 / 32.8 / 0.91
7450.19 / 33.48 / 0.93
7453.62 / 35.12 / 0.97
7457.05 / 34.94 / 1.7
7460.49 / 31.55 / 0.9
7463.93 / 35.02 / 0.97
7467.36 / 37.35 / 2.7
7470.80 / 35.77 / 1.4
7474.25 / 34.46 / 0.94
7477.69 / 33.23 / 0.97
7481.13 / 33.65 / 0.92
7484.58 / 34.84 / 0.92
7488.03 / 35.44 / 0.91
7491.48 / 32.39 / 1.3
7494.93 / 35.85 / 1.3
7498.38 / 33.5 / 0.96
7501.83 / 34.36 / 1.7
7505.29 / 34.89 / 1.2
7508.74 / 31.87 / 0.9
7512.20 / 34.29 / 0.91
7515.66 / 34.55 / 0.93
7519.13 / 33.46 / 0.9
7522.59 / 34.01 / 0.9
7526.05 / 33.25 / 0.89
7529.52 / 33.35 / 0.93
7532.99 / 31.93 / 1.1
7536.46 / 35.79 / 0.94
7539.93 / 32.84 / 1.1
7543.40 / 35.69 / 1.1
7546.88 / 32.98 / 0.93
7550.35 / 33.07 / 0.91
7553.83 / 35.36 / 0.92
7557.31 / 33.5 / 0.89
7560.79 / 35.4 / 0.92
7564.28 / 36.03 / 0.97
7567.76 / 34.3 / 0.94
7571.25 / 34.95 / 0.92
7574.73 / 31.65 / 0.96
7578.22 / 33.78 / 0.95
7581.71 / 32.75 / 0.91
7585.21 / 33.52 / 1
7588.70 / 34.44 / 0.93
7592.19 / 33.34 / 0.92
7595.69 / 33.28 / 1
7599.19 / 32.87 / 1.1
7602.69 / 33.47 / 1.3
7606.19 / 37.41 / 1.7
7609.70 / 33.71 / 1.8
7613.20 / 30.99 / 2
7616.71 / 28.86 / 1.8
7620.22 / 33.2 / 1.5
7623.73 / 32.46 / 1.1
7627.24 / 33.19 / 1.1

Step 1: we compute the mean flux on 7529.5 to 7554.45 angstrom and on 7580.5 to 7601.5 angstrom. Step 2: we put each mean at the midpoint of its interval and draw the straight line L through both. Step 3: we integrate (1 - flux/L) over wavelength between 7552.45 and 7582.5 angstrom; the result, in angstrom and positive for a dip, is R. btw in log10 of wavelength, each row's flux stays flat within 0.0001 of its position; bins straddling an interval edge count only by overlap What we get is -0.55 angstrom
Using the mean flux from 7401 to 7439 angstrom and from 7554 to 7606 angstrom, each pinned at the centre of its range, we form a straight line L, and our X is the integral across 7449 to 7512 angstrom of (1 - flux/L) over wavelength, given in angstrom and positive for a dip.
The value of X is -1.12 angstrom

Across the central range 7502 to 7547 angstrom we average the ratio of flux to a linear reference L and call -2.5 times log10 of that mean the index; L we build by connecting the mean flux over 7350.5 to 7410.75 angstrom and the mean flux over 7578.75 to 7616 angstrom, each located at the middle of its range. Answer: -0.002 mag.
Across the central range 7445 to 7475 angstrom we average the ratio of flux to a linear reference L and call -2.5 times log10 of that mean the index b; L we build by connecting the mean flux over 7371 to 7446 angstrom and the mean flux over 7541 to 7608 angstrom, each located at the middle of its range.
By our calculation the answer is -0.02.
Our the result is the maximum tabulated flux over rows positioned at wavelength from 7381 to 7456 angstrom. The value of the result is 37.47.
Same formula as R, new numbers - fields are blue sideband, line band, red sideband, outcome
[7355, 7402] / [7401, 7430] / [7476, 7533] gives 0.7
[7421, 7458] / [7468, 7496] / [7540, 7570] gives -0.5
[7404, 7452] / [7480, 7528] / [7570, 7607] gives -0.7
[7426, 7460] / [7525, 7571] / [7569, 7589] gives -0.8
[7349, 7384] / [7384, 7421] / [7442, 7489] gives 0.5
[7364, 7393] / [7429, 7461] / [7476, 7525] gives 0.5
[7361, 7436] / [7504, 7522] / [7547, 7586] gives 0.1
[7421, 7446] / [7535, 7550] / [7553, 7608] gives -0.1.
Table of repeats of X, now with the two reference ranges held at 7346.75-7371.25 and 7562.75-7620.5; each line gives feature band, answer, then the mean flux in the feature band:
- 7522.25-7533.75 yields 0.1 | 33.1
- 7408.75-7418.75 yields 0.1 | 32.8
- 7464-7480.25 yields -0.9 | 35.1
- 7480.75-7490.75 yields -0.4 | 34.5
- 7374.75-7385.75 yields -0.9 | 35.8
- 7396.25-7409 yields -0.7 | 34.9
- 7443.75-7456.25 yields -0.2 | 33.9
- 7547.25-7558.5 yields -0.2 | 33.9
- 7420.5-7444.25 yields -0.1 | 33.4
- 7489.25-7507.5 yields -0.5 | 34.2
